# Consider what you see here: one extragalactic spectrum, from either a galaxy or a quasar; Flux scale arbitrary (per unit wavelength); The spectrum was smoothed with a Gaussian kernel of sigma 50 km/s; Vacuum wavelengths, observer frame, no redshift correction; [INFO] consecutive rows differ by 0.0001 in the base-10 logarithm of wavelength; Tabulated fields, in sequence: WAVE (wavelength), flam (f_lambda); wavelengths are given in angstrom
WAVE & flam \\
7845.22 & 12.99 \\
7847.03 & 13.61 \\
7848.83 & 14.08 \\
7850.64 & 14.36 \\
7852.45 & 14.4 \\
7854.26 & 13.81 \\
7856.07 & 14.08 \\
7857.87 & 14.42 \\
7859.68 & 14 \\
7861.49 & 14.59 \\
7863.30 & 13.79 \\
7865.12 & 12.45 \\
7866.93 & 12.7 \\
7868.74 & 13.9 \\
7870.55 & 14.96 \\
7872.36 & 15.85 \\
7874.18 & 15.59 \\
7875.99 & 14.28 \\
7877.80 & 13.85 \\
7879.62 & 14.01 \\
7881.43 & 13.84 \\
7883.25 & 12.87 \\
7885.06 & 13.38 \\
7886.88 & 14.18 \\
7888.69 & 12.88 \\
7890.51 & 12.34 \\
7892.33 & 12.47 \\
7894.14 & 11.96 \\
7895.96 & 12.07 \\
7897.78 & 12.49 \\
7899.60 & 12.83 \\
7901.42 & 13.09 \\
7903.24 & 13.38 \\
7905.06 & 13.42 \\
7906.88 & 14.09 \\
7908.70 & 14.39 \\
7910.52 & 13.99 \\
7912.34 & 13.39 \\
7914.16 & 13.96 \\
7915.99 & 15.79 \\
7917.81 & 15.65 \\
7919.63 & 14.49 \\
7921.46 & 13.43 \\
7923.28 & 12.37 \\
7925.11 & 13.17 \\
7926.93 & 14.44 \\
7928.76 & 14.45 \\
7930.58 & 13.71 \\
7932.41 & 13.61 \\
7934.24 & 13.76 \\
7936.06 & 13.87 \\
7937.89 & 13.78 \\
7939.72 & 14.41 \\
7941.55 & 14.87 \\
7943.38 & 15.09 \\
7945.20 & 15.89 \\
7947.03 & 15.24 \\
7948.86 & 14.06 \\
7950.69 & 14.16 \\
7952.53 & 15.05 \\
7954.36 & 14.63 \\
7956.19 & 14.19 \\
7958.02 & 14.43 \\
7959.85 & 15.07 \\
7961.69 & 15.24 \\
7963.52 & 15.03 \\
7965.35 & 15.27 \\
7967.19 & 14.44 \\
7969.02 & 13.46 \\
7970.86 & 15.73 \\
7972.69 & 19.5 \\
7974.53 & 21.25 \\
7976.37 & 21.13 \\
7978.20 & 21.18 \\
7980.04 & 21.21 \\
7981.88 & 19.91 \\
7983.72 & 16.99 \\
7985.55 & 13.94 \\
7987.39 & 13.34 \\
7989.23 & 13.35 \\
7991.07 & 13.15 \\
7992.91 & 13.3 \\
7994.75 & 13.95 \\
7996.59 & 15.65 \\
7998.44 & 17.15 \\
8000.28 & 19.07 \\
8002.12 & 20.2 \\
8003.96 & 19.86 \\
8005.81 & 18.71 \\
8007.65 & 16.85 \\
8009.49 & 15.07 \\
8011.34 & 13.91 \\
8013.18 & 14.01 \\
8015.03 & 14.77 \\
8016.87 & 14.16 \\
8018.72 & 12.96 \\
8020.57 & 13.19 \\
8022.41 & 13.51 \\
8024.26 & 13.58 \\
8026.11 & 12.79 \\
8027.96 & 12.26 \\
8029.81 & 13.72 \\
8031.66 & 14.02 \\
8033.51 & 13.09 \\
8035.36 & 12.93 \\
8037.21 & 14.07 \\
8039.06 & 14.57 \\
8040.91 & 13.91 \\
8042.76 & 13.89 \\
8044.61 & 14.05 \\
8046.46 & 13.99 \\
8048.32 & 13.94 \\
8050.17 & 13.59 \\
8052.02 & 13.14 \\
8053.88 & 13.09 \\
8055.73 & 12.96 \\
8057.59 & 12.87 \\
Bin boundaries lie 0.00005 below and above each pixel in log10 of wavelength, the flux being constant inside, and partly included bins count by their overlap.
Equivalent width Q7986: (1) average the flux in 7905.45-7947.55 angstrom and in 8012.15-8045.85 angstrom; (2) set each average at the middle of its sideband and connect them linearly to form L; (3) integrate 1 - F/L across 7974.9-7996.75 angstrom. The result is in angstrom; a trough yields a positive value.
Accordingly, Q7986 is -4.2 angstrom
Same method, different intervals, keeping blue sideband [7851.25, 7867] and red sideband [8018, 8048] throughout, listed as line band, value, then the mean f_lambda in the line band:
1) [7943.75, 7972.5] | -2.6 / 14.9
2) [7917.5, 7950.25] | -1.2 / 14.2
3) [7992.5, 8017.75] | -4.9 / 16.3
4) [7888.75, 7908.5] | 1.3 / 12.9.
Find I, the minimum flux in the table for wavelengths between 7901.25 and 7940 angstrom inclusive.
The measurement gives 12.37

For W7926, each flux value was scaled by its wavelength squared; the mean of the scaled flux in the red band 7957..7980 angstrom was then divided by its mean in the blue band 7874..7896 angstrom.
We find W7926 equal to 1.3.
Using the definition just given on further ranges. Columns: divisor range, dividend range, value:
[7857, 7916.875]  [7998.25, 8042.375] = 1.13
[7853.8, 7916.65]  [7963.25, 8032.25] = 1.19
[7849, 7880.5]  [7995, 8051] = 1.08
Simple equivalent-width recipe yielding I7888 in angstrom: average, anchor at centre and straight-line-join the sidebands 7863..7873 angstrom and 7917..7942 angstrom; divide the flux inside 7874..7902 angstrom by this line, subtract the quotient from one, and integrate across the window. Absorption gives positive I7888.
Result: 1.5 angstrom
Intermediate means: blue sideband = 13.9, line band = 13.2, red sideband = 14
